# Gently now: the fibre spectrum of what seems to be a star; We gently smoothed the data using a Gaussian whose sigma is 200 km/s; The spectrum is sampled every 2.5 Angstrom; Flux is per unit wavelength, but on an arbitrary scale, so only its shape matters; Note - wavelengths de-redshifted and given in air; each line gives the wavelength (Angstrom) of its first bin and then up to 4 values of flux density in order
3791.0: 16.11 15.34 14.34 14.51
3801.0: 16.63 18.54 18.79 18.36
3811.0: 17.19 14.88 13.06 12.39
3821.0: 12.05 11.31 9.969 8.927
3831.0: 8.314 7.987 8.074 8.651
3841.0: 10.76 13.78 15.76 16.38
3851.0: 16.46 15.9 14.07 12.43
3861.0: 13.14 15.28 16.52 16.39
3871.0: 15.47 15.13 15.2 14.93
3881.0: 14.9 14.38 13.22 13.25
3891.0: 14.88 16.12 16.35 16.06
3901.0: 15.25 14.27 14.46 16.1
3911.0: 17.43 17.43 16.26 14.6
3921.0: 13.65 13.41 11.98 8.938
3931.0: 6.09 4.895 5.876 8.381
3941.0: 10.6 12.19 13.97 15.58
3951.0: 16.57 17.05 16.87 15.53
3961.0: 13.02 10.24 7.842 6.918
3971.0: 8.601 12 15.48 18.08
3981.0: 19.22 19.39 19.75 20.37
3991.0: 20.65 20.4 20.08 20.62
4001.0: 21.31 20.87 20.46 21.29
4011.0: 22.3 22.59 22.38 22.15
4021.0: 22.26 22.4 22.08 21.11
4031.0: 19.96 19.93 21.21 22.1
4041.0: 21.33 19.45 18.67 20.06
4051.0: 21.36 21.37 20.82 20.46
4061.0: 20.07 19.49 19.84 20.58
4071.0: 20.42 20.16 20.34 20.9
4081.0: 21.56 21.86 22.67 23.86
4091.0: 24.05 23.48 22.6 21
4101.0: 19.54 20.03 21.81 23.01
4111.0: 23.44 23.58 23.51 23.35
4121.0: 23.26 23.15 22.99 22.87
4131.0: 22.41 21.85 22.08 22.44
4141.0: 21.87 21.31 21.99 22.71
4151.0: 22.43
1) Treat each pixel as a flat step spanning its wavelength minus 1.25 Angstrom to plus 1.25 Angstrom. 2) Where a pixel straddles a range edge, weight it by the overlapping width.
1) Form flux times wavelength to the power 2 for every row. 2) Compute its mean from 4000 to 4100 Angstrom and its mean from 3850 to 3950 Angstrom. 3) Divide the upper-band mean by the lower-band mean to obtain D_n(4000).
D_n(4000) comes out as 1.7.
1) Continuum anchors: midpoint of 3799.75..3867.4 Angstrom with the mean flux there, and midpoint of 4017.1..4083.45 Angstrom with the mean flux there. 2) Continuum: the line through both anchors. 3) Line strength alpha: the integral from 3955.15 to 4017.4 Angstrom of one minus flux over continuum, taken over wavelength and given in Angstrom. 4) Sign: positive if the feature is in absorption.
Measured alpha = 4.3 Angstrom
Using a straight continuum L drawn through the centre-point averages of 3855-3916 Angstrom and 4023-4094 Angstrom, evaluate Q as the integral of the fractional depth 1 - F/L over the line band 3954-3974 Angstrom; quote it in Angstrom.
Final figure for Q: 7.0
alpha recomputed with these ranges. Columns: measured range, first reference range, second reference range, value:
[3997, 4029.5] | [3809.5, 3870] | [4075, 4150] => -4.7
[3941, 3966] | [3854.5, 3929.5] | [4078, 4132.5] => 4.3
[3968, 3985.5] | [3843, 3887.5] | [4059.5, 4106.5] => 3.3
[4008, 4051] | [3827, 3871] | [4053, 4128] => -3.8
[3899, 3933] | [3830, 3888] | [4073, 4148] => 4.0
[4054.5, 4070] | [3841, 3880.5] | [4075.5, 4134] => 0.6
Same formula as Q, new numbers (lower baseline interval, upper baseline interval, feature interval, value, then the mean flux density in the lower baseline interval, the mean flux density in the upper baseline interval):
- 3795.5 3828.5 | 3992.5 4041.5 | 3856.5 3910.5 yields 6.3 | 14.6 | 21.3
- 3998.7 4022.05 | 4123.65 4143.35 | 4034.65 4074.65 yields 2.7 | 21.7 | 22.3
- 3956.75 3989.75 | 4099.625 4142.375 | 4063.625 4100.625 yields -2.3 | 14.4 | 22.4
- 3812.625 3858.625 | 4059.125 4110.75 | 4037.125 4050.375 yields -0.3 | 12.1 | 21.4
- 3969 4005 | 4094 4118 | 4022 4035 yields -1.1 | 18.1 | 22.1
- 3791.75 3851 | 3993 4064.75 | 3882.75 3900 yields 1.1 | 13.4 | 21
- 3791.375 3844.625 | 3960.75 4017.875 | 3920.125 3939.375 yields 8.4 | 13.1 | 17.7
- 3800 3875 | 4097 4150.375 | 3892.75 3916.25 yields -0.3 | 13.7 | 22.3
